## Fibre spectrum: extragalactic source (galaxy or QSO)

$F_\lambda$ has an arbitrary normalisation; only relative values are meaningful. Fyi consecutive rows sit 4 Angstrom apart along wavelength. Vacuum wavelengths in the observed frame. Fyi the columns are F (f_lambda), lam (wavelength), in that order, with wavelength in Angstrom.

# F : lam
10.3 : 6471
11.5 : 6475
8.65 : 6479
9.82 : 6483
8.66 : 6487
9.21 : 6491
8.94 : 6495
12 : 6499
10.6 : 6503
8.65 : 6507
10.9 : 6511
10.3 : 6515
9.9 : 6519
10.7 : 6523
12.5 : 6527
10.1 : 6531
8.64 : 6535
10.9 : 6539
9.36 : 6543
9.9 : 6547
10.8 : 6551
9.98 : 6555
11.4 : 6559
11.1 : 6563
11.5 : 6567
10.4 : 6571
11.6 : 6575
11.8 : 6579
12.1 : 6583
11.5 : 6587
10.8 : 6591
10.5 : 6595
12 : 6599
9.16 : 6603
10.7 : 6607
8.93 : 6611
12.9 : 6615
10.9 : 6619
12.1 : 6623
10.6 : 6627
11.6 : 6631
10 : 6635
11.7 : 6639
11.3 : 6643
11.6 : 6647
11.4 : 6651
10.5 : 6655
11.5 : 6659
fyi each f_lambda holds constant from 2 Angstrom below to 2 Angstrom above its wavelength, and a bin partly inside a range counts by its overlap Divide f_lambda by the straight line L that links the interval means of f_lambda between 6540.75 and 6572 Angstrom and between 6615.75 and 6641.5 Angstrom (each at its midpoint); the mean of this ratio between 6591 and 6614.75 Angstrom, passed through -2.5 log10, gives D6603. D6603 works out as 0.05 mag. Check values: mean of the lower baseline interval 10.6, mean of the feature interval 10.5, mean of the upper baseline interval 11.2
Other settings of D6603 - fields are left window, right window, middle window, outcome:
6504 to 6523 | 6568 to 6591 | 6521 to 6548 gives 0.02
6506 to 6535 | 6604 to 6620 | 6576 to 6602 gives -0.07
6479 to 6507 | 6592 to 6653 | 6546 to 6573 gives -0.04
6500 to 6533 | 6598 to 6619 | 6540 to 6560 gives 0.03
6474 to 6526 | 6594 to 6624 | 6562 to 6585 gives -0.08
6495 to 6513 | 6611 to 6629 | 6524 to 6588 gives 0.00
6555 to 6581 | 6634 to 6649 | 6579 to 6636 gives 0.02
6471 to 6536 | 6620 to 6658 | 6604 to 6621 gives 0.02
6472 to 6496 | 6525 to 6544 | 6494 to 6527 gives -0.05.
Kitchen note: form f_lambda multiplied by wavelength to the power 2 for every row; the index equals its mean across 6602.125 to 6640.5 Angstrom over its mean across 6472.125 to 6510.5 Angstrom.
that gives 1.2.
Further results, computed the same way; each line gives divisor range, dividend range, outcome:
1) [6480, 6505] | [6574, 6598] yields 1.19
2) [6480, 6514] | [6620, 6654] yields 1.19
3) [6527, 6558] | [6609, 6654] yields 1.13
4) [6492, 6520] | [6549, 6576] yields 1.10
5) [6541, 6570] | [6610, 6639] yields 1.07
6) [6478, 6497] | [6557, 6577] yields 1.26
